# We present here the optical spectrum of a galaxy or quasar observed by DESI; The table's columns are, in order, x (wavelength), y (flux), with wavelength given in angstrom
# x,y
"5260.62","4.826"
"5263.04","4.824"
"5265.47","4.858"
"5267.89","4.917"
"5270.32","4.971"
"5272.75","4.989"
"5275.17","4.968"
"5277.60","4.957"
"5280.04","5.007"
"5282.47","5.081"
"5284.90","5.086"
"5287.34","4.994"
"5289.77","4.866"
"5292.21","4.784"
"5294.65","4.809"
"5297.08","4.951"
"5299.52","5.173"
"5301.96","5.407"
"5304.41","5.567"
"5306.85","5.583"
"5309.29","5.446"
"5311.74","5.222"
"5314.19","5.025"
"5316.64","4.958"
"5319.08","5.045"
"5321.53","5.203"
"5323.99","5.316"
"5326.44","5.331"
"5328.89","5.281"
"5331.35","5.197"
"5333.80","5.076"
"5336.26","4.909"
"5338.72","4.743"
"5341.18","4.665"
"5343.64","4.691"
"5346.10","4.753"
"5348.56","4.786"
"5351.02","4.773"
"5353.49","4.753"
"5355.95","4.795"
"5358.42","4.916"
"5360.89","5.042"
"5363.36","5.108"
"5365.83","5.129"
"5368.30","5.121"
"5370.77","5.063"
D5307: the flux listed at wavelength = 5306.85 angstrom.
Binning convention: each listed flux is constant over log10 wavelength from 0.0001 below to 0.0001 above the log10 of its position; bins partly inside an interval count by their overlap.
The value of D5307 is 5.583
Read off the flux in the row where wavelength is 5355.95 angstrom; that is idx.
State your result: 4.795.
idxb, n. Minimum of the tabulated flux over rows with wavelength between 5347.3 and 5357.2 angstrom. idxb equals 4.753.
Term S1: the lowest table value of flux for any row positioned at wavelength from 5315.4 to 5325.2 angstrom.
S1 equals 4.958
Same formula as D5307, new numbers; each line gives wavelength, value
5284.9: 5.086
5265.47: 4.858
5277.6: 4.957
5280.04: 5.007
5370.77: 5.063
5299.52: 5.173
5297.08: 4.951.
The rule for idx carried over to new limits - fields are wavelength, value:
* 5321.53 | 5.203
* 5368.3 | 5.121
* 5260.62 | 4.826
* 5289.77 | 4.866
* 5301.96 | 5.407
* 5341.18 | 4.665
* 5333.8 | 5.076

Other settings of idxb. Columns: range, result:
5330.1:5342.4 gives 4.665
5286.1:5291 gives 4.866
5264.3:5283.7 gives 4.858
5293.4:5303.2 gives 4.809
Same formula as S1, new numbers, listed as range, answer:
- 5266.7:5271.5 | 4.917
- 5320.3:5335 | 5.076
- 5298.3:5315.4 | 5.025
